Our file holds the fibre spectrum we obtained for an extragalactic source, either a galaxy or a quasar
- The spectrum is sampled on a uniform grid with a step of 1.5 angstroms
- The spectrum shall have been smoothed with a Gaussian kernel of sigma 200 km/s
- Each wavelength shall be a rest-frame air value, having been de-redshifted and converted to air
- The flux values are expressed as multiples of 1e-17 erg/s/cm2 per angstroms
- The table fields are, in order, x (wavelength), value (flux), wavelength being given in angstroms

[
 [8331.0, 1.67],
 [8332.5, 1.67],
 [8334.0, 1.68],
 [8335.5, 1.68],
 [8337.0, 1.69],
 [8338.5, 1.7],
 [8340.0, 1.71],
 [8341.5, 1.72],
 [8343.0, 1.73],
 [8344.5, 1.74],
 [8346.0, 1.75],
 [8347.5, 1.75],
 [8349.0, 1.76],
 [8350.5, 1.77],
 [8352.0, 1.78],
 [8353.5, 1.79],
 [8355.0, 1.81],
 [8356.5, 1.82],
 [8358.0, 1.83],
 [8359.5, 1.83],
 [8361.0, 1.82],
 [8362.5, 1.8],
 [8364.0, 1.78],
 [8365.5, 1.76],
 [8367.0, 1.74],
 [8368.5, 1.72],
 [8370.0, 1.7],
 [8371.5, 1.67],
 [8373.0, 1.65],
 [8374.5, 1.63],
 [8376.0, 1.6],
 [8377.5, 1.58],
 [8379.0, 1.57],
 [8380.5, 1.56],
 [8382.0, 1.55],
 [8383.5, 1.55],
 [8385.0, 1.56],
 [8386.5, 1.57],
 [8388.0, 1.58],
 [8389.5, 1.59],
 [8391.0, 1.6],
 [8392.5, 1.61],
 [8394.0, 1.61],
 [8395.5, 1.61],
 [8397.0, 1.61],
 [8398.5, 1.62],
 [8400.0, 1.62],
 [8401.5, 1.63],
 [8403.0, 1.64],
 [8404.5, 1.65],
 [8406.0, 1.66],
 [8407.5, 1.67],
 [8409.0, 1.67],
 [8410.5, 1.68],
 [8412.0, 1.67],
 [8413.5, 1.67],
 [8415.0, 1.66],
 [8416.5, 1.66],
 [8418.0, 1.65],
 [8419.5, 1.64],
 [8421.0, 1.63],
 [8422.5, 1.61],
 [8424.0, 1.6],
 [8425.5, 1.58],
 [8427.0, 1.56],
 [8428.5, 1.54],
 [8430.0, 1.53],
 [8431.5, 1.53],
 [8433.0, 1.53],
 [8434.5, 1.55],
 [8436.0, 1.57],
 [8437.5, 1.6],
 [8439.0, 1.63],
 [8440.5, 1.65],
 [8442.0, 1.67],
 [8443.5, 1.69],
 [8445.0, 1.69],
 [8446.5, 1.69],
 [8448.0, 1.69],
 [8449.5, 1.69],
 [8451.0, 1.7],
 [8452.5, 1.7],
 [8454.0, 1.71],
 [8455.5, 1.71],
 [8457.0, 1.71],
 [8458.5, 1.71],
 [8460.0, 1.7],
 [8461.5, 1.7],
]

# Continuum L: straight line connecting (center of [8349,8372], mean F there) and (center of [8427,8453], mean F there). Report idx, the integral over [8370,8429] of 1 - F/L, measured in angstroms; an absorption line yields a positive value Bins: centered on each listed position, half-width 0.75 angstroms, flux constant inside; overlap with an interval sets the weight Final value 2.89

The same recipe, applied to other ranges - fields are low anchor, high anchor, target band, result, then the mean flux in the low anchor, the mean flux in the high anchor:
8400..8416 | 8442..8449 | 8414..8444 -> 1.3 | 1.66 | 1.69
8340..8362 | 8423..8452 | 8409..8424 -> 0.0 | 1.78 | 1.62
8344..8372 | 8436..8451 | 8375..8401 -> 2.2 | 1.77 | 1.66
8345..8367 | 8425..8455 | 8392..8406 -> 0.7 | 1.79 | 1.63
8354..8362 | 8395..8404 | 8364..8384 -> 1.2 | 1.82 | 1.62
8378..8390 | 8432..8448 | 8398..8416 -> -0.7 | 1.57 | 1.63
